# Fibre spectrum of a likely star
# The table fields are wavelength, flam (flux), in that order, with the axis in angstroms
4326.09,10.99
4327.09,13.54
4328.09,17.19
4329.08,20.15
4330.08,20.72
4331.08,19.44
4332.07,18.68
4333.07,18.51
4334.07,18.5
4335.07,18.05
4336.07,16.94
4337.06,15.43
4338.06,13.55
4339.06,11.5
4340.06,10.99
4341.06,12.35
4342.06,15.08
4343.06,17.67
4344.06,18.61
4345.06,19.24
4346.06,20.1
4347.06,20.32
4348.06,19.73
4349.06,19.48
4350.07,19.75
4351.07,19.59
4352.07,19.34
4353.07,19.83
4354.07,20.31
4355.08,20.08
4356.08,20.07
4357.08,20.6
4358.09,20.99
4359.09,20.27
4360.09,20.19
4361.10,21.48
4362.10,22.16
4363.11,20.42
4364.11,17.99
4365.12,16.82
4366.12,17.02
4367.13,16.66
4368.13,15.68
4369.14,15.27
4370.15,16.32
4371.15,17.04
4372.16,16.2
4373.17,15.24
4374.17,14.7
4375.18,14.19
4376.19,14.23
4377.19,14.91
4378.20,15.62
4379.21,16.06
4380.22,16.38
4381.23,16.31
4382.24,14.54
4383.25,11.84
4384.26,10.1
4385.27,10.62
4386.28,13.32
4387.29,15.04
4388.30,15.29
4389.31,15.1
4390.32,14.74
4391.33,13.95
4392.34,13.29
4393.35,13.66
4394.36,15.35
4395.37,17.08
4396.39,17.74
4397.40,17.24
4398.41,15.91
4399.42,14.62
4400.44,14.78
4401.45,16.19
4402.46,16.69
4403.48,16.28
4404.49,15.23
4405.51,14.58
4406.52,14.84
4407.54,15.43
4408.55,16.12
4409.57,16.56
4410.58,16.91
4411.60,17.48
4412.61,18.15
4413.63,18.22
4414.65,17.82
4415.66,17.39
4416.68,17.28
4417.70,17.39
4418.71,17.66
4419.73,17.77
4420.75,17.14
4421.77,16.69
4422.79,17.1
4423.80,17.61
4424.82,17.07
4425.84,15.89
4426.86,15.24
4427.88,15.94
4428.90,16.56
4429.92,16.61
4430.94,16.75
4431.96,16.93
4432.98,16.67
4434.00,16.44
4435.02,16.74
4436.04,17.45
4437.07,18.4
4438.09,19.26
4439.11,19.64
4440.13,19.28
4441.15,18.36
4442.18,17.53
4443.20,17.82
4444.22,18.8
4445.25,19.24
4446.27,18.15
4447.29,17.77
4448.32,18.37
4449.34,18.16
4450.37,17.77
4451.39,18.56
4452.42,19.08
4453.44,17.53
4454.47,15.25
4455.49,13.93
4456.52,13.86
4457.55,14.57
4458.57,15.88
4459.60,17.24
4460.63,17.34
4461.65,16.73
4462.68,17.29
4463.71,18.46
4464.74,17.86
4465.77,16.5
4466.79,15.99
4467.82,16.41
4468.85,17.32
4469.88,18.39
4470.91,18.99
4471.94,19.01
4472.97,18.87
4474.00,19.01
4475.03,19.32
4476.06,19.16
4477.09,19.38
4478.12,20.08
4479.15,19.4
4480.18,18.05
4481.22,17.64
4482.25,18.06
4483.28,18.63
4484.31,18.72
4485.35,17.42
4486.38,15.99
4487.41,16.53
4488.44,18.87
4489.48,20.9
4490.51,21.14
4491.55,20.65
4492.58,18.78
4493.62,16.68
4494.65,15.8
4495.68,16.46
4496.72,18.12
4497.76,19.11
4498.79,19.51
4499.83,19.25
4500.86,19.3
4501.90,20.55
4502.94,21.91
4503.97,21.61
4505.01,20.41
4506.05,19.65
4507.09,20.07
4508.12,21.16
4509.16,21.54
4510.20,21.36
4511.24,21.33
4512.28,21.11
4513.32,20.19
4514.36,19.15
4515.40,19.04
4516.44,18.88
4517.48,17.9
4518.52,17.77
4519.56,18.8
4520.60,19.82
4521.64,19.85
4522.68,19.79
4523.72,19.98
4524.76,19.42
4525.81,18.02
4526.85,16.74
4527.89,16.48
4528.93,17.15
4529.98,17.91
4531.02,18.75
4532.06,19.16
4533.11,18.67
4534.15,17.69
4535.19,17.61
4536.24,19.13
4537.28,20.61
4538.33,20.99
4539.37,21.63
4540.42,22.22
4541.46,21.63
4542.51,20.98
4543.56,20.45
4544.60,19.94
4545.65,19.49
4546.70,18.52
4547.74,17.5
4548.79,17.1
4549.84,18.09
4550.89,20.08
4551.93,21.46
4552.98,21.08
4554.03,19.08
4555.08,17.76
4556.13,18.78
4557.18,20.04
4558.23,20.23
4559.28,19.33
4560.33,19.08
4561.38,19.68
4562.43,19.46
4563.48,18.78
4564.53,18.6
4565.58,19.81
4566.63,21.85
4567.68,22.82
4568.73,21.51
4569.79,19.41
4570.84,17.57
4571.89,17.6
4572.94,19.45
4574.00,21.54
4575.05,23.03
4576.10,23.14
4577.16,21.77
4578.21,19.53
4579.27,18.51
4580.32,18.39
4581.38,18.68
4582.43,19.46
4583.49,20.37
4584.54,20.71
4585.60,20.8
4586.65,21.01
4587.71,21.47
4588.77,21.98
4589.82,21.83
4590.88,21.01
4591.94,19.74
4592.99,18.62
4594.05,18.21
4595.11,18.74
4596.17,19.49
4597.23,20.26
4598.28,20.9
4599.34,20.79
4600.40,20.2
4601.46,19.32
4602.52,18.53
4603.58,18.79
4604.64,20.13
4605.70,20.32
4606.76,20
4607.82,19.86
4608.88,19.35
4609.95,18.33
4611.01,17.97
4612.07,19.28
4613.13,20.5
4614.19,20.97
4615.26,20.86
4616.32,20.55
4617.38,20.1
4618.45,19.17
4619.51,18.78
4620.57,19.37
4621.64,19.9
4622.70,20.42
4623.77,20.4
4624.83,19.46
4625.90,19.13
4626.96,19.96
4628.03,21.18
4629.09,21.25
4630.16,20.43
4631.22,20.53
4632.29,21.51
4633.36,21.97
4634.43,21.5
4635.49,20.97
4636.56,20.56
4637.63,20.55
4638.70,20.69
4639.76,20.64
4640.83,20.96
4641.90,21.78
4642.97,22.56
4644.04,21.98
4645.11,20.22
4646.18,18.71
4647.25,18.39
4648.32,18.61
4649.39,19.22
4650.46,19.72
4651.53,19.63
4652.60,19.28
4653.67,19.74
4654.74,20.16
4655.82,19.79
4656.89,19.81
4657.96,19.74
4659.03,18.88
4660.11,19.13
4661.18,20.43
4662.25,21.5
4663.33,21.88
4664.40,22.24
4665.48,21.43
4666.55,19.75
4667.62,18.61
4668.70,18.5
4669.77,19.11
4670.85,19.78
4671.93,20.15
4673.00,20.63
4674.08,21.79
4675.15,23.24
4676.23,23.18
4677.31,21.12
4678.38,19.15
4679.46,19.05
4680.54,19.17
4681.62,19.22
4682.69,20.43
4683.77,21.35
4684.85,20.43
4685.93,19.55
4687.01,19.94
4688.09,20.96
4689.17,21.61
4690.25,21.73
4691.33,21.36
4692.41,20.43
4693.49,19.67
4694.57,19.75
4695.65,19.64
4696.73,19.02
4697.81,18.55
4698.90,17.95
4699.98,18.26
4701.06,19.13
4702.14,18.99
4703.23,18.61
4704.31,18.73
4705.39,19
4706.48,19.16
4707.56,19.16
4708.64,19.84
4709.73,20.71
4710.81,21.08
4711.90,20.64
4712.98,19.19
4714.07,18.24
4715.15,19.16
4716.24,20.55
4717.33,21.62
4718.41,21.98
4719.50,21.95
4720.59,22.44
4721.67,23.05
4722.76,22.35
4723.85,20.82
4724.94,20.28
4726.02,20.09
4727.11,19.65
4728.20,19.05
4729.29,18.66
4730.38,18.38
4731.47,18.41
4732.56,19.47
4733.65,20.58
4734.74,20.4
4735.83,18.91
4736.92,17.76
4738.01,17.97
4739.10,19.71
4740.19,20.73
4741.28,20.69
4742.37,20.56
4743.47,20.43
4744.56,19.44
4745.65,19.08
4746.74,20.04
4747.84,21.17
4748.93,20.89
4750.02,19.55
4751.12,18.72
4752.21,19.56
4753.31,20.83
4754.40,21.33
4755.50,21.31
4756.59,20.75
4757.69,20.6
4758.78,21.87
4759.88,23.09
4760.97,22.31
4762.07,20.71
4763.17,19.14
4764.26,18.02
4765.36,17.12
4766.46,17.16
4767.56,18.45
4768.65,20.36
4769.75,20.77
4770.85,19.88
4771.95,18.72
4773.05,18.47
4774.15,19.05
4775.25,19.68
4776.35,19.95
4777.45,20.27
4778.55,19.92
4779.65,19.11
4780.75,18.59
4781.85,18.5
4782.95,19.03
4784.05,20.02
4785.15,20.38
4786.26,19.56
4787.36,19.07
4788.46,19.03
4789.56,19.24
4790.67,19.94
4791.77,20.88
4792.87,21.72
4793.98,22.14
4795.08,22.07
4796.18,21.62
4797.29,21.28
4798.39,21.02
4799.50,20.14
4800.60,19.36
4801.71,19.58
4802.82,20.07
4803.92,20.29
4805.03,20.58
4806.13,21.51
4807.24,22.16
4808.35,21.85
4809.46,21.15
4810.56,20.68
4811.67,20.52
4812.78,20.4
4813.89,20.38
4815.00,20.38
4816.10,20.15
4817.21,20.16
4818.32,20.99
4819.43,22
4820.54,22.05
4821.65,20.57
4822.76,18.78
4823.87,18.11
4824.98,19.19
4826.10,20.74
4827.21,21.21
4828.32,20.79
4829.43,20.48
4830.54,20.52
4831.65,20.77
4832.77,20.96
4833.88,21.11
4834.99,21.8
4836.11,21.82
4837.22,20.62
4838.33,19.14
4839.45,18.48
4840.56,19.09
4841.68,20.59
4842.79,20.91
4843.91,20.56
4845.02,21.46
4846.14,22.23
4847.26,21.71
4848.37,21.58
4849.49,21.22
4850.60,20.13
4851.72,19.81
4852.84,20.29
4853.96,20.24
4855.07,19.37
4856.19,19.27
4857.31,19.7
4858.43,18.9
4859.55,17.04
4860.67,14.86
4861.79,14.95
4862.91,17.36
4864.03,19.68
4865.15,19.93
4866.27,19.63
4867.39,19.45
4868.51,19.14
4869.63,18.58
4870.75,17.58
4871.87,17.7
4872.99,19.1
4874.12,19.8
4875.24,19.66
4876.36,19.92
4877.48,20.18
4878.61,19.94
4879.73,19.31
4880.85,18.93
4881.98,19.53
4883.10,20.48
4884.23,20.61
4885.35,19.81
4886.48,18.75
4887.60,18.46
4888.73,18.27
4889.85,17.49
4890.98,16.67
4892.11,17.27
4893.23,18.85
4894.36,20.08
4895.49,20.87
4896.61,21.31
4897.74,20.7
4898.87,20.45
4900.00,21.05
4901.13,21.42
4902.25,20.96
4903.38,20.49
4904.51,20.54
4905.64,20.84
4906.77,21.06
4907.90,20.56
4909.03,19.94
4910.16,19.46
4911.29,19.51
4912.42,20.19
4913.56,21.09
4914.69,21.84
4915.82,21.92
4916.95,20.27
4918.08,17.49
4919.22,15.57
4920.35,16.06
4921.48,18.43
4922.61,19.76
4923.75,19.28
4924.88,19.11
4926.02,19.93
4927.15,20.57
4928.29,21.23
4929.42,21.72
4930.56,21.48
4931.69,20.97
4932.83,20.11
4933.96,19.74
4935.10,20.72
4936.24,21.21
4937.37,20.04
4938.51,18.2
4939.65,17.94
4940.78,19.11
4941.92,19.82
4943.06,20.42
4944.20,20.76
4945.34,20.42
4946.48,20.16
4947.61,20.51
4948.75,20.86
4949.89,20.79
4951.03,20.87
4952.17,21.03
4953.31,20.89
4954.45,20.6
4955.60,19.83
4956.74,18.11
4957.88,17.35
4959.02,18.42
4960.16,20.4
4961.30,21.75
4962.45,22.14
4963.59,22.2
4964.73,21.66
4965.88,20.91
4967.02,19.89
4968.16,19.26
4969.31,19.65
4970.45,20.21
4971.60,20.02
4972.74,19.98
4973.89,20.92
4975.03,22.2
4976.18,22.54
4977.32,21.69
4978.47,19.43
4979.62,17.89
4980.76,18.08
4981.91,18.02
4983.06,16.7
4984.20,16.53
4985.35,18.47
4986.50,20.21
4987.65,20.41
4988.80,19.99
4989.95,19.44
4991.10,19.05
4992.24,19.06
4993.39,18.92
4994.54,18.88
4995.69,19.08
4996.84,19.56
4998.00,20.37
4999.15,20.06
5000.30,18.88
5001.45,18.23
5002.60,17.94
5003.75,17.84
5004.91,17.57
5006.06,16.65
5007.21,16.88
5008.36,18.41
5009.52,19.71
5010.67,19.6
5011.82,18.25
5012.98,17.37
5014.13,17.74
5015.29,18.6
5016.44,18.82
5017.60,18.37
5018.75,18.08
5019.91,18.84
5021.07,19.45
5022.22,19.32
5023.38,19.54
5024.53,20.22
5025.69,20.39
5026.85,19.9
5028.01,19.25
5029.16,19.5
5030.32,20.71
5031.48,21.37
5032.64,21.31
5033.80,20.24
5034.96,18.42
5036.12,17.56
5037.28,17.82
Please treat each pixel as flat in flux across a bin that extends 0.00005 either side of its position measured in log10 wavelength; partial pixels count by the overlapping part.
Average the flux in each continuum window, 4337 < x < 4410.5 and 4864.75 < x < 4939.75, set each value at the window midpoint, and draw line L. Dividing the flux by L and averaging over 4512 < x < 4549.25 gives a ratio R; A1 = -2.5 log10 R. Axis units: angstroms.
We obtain -0.10 mag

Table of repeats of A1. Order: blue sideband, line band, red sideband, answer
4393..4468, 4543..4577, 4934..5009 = -0.13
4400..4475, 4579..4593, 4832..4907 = -0.13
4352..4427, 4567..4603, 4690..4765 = -0.09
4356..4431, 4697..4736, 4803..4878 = -0.05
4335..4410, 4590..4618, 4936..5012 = -0.12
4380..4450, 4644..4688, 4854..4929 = -0.12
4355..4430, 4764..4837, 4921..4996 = -0.07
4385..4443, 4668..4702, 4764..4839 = -0.06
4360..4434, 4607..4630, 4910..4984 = -0.13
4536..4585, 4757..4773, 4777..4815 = 0.03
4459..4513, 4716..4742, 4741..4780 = -0.02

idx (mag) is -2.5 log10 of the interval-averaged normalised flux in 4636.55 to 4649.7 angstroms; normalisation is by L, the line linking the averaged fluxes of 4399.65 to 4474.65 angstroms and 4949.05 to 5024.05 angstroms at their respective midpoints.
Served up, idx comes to -0.14 mag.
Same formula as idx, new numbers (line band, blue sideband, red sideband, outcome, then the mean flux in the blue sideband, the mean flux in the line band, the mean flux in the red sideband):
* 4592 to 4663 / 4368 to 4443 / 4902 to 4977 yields -0.128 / 16.1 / 20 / 20.2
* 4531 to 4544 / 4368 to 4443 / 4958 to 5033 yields -0.187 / 16.1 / 20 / 19.4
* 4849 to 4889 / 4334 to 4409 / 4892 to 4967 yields 0.037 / 16.5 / 19.1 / 20.2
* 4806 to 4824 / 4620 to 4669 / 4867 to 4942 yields -0.045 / 20.3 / 20.7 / 19.7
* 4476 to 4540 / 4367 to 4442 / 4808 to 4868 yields -0.126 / 16.1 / 19.1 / 20.1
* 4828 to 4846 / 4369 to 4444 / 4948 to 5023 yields -0.114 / 16.1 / 20.6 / 19.4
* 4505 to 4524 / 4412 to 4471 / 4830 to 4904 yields -0.125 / 17.3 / 19.9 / 19.7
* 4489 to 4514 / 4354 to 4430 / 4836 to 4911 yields -0.158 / 16.4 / 19.9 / 19.6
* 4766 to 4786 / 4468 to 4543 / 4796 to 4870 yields 0.035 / 19.2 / 19.4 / 20.2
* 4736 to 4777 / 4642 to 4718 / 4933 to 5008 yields 0.002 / 20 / 19.9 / 19.6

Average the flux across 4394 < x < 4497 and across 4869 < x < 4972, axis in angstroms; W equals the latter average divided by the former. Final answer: 1.1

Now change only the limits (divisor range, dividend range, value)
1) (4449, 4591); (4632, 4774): 1.05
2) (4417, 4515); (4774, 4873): 1.10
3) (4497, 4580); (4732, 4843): 1.03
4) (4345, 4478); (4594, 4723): 1.18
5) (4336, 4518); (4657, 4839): 1.16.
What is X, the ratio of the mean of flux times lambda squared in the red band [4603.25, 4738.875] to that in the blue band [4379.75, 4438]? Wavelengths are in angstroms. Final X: 1.41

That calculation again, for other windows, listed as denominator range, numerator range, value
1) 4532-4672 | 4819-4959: 1.12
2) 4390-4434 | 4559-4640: 1.34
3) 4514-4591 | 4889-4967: 1.20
